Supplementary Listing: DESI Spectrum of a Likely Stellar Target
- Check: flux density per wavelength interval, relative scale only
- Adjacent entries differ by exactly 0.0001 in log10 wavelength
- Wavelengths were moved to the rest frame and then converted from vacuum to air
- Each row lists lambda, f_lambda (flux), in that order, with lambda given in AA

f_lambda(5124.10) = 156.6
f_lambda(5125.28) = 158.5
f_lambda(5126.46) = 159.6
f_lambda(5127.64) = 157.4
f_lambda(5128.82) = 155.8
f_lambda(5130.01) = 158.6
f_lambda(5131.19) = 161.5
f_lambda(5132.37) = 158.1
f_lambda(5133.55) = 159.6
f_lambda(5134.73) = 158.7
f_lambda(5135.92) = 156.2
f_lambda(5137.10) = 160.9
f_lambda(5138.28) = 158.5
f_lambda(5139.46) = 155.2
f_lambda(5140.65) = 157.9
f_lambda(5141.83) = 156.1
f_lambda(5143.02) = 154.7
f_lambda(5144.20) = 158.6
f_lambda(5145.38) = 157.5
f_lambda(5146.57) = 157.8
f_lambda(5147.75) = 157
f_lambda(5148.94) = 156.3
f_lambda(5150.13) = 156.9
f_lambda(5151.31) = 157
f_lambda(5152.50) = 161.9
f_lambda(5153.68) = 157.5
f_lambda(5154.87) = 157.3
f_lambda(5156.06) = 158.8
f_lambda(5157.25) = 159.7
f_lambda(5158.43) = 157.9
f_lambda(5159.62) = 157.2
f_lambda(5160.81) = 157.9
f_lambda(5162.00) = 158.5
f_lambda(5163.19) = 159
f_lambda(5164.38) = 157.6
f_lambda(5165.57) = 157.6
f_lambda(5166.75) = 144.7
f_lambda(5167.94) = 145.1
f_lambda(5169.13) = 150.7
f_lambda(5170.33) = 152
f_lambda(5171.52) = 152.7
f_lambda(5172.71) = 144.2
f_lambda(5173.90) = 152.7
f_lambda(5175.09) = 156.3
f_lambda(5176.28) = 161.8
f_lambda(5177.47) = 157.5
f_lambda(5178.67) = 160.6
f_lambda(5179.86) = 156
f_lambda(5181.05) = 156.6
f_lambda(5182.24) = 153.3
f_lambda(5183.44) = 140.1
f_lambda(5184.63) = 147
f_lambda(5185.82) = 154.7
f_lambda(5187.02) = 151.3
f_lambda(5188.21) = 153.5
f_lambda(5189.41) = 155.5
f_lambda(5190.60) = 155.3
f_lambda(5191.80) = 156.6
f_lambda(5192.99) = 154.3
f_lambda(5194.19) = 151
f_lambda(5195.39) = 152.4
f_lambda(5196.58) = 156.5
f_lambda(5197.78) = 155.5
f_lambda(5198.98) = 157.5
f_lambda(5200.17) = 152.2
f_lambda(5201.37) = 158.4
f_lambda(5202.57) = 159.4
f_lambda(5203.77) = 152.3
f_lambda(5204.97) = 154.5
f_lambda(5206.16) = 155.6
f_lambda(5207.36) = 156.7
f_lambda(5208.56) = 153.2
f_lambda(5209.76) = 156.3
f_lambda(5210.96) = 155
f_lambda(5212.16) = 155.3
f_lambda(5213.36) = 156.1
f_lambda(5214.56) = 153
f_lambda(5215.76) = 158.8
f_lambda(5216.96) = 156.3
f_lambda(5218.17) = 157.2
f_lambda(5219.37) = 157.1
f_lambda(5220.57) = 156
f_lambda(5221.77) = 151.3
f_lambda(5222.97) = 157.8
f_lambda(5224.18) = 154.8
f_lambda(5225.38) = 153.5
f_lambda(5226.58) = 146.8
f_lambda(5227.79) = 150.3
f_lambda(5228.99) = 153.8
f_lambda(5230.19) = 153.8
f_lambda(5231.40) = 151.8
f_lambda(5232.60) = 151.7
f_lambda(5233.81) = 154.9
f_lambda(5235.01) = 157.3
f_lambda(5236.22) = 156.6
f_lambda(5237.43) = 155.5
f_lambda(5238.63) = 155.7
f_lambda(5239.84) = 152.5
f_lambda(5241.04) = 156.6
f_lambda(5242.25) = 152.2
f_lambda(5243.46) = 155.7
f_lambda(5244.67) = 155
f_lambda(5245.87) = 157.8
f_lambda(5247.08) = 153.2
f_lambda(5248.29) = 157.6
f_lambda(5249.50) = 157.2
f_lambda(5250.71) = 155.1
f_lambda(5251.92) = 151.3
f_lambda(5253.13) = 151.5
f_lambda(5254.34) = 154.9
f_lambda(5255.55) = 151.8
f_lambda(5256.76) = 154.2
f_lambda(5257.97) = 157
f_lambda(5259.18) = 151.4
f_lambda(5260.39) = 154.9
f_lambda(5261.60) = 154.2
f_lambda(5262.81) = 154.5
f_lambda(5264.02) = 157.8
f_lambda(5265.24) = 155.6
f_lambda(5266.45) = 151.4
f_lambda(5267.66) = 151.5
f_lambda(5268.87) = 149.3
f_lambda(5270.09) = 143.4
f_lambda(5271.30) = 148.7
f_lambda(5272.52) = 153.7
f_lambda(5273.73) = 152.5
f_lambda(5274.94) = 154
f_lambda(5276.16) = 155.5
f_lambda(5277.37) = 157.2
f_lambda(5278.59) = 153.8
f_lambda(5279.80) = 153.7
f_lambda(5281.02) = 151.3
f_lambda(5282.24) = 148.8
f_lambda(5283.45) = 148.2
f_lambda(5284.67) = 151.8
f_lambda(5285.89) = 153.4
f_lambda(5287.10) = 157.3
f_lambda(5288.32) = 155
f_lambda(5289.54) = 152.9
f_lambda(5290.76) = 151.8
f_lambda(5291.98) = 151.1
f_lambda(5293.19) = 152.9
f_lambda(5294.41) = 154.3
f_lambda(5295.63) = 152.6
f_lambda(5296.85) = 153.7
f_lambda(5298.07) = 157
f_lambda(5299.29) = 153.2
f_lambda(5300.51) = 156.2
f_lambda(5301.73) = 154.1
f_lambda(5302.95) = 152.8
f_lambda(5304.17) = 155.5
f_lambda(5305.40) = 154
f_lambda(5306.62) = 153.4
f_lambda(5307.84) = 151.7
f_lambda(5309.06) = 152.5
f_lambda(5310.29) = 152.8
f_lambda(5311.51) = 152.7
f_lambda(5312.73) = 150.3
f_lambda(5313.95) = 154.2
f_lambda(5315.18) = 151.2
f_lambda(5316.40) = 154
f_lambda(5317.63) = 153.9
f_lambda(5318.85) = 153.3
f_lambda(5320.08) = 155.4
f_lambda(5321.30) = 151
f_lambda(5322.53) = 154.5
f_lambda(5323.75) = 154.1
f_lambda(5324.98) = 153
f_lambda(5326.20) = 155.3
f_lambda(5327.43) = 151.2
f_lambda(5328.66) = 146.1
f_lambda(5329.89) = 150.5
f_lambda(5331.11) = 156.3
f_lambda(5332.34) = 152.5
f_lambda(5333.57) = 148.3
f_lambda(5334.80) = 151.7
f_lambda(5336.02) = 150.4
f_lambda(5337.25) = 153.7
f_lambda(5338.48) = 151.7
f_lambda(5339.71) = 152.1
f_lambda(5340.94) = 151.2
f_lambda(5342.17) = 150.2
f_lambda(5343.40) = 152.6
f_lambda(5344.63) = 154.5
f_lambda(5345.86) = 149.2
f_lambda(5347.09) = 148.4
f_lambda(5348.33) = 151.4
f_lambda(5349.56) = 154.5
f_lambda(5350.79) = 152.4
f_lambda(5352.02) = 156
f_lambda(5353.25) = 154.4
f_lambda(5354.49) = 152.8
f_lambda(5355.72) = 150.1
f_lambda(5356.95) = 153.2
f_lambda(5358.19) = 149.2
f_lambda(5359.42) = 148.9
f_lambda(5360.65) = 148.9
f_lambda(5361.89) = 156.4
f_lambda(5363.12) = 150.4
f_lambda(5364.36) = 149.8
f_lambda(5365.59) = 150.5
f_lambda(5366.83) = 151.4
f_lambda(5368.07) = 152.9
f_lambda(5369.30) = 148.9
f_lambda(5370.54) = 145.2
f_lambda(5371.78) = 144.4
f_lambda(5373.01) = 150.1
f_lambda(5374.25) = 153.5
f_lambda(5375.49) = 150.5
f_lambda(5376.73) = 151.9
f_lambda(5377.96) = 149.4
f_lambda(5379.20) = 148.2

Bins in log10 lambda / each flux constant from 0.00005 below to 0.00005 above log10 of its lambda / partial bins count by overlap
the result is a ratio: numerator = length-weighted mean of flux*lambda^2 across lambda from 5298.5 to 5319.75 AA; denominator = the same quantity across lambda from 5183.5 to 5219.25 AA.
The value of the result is 1.03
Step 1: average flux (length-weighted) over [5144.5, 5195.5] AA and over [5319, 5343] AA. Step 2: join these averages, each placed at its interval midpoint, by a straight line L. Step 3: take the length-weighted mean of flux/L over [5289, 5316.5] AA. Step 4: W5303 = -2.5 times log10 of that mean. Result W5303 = 0.00 mag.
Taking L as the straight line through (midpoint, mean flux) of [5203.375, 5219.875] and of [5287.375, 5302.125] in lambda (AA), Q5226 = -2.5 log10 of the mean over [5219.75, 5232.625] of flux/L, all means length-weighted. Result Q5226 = 0.02 mag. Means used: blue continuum 156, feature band 153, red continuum 154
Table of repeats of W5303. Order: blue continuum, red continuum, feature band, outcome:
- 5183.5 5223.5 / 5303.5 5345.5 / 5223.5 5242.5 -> 0.00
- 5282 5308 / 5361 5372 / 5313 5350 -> 0.00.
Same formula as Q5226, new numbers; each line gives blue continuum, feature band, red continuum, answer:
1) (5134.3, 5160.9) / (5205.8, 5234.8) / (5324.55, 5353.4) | 0.01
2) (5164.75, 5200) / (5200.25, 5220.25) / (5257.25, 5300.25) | -0.02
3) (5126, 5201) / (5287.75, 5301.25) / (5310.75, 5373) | -0.01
